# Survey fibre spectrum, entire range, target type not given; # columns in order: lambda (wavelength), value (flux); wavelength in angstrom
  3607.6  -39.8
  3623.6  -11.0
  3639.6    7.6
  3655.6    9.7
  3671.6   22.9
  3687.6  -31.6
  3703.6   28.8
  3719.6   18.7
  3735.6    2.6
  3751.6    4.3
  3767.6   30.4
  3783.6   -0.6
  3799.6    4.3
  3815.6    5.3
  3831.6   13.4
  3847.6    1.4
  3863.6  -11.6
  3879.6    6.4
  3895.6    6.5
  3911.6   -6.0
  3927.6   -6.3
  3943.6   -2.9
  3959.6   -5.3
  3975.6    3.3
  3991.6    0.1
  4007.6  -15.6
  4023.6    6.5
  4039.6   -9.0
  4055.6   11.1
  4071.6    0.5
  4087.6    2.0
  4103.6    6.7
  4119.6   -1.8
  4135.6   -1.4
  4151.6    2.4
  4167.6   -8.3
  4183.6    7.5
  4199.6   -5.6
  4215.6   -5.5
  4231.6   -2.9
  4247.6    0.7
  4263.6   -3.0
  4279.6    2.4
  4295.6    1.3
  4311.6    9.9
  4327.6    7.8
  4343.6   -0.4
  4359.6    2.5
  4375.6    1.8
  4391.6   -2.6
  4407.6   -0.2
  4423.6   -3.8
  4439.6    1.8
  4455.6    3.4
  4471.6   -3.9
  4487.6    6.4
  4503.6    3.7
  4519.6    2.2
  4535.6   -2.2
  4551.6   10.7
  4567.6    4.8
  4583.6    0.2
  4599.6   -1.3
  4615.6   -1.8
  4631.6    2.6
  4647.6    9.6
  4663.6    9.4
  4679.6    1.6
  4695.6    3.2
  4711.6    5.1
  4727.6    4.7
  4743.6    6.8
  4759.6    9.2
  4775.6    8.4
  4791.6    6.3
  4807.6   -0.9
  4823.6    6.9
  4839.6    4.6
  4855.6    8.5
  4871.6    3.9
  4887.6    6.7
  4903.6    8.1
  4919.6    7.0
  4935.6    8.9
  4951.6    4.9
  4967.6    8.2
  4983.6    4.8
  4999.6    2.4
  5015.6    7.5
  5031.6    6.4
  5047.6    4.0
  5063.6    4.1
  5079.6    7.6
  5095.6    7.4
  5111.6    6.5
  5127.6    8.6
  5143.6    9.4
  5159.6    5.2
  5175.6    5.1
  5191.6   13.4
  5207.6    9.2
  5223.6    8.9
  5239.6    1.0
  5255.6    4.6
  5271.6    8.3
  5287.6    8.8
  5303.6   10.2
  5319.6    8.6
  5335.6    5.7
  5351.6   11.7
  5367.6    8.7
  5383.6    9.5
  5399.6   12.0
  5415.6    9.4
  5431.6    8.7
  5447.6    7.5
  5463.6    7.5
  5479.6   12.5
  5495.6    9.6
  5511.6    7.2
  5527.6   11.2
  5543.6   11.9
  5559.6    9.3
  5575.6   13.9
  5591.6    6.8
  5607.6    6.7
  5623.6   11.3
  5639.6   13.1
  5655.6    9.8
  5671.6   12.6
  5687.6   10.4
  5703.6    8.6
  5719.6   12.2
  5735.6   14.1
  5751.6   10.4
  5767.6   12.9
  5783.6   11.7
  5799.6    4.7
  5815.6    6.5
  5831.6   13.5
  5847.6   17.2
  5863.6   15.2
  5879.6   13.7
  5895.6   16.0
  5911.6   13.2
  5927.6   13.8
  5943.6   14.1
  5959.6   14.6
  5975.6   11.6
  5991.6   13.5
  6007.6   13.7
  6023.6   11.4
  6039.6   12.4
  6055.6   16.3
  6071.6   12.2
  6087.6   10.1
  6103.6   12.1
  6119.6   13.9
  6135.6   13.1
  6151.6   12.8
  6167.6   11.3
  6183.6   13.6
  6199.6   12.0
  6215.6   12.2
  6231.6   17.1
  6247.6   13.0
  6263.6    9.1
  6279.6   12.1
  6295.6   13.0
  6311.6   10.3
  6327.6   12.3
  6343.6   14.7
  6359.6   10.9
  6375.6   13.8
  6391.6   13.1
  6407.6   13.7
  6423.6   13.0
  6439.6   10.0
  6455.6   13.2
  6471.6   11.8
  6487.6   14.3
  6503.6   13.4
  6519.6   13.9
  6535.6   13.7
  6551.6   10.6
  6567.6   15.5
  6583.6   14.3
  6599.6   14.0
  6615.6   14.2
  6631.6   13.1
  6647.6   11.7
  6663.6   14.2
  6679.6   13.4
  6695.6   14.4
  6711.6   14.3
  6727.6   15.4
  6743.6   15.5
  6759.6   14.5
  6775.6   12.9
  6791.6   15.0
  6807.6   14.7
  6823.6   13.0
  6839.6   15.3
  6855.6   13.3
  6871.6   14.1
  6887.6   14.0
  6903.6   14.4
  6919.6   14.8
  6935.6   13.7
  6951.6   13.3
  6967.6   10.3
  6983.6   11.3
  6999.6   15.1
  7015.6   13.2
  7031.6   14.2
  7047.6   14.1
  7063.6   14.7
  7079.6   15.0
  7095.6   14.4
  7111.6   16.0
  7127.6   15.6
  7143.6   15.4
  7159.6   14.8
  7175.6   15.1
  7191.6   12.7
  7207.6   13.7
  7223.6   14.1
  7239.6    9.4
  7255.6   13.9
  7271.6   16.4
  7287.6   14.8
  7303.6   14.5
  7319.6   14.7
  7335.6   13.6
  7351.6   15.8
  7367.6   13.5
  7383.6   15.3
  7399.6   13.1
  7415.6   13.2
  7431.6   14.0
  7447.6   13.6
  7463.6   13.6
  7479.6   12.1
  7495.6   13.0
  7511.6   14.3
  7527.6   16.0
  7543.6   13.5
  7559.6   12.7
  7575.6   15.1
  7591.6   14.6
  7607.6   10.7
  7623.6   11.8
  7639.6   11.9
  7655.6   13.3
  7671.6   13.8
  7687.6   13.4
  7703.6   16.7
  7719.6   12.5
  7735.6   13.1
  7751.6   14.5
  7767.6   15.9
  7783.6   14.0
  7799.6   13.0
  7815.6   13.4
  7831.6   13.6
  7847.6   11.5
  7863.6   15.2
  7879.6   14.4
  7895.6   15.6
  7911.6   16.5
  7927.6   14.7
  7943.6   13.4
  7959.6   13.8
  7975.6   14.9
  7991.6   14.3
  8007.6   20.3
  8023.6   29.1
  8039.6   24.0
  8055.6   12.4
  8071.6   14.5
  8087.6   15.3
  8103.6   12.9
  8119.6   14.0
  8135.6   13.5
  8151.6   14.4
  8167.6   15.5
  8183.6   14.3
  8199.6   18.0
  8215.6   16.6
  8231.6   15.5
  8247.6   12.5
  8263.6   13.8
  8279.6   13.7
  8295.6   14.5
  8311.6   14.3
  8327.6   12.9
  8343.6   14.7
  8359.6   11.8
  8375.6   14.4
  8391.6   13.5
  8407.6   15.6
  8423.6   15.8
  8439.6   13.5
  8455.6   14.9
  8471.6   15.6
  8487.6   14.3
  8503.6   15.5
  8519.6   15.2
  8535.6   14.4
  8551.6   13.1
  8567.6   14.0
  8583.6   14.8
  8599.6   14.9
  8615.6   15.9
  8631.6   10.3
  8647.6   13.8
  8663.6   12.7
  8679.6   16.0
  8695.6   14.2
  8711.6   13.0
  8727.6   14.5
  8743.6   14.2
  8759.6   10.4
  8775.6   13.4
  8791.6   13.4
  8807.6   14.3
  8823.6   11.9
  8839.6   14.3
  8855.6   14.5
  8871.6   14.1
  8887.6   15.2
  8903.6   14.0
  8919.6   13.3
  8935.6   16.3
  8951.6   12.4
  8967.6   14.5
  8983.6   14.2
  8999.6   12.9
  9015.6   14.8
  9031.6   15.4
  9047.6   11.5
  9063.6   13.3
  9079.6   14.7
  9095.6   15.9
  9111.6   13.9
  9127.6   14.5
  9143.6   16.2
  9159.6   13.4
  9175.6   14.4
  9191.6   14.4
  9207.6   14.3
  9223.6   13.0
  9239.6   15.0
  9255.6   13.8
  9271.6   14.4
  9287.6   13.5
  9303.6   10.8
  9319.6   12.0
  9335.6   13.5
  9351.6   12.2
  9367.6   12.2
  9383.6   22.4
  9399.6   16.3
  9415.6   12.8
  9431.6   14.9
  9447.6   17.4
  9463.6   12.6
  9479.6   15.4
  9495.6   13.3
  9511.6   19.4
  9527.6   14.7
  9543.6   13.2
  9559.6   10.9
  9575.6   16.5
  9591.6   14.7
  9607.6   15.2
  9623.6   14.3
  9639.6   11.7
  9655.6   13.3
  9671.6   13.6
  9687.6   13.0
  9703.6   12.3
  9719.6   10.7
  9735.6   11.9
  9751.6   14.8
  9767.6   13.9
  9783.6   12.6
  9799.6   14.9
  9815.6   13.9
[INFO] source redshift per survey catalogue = 0.221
